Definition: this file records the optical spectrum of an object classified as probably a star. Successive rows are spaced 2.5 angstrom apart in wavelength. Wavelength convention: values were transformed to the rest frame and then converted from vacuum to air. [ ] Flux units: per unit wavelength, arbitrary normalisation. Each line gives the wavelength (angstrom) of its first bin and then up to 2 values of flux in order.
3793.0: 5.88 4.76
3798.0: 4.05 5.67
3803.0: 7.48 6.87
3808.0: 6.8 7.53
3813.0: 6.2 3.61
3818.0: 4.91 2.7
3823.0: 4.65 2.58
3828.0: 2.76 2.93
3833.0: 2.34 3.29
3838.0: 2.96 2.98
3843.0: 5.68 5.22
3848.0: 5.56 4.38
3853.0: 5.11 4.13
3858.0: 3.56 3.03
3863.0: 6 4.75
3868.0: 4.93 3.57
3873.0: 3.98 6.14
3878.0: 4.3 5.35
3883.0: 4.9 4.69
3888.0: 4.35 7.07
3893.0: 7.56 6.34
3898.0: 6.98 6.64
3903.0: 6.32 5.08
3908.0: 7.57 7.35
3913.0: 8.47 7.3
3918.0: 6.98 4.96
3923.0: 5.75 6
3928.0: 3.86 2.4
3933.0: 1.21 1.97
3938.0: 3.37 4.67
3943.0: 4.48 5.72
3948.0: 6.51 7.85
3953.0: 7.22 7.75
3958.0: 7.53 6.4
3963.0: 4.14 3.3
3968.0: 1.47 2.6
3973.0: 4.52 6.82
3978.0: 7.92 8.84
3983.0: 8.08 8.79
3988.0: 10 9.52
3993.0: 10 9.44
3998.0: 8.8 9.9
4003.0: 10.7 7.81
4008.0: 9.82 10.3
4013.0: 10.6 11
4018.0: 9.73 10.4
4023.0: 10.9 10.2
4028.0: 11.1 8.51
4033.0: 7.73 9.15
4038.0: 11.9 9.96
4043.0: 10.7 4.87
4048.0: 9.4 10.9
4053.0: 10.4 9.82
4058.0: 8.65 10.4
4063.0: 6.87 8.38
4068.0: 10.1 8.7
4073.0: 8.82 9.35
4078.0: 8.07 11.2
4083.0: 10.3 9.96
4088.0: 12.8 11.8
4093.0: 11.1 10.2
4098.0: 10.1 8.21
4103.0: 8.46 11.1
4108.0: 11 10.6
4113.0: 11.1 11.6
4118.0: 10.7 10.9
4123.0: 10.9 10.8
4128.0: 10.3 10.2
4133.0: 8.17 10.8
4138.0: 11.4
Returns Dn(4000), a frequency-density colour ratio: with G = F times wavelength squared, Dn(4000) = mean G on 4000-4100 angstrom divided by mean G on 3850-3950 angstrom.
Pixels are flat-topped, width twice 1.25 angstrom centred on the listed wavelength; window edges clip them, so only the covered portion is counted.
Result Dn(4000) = 2.03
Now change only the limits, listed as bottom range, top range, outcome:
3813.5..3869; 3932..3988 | 1.49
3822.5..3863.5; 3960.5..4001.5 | 1.95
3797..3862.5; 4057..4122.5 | 2.54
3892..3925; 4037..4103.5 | 1.57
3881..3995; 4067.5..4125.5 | 1.85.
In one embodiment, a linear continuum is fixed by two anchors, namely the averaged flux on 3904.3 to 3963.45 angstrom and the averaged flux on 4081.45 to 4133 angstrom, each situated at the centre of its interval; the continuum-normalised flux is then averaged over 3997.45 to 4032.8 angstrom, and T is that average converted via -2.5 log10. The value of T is -0.25 mag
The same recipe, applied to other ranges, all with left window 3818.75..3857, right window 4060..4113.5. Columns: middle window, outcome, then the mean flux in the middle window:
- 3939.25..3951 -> 0.13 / 5.72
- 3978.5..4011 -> -0.21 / 9.33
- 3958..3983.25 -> 0.30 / 5.41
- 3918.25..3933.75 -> 0.35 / 4.31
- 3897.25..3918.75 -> -0.25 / 6.96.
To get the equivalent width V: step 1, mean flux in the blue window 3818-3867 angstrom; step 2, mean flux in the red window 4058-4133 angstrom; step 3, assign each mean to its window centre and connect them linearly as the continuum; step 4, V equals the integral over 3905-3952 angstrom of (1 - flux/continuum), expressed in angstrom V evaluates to 4.9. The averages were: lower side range 3.96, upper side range 10.1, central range 5.36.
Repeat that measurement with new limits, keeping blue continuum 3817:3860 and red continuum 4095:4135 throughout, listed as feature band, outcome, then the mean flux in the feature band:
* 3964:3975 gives 5.81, 3.26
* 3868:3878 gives 0.17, 4.58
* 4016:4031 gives -3.89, 10.3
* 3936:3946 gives 3.15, 4.28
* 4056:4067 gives 0.41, 8.69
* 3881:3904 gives -4.28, 6.07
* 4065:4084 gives -0.10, 9.39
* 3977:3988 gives -2.13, 8.6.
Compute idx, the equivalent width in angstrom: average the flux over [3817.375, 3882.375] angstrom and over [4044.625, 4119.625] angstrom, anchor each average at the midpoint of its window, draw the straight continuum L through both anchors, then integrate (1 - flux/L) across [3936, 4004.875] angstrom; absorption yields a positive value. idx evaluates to 3.3 angstrom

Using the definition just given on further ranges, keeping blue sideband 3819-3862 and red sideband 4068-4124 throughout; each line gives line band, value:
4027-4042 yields -1.7 angstrom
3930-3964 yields 7.3 angstrom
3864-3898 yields -3.2 angstrom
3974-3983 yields -0.6 angstrom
